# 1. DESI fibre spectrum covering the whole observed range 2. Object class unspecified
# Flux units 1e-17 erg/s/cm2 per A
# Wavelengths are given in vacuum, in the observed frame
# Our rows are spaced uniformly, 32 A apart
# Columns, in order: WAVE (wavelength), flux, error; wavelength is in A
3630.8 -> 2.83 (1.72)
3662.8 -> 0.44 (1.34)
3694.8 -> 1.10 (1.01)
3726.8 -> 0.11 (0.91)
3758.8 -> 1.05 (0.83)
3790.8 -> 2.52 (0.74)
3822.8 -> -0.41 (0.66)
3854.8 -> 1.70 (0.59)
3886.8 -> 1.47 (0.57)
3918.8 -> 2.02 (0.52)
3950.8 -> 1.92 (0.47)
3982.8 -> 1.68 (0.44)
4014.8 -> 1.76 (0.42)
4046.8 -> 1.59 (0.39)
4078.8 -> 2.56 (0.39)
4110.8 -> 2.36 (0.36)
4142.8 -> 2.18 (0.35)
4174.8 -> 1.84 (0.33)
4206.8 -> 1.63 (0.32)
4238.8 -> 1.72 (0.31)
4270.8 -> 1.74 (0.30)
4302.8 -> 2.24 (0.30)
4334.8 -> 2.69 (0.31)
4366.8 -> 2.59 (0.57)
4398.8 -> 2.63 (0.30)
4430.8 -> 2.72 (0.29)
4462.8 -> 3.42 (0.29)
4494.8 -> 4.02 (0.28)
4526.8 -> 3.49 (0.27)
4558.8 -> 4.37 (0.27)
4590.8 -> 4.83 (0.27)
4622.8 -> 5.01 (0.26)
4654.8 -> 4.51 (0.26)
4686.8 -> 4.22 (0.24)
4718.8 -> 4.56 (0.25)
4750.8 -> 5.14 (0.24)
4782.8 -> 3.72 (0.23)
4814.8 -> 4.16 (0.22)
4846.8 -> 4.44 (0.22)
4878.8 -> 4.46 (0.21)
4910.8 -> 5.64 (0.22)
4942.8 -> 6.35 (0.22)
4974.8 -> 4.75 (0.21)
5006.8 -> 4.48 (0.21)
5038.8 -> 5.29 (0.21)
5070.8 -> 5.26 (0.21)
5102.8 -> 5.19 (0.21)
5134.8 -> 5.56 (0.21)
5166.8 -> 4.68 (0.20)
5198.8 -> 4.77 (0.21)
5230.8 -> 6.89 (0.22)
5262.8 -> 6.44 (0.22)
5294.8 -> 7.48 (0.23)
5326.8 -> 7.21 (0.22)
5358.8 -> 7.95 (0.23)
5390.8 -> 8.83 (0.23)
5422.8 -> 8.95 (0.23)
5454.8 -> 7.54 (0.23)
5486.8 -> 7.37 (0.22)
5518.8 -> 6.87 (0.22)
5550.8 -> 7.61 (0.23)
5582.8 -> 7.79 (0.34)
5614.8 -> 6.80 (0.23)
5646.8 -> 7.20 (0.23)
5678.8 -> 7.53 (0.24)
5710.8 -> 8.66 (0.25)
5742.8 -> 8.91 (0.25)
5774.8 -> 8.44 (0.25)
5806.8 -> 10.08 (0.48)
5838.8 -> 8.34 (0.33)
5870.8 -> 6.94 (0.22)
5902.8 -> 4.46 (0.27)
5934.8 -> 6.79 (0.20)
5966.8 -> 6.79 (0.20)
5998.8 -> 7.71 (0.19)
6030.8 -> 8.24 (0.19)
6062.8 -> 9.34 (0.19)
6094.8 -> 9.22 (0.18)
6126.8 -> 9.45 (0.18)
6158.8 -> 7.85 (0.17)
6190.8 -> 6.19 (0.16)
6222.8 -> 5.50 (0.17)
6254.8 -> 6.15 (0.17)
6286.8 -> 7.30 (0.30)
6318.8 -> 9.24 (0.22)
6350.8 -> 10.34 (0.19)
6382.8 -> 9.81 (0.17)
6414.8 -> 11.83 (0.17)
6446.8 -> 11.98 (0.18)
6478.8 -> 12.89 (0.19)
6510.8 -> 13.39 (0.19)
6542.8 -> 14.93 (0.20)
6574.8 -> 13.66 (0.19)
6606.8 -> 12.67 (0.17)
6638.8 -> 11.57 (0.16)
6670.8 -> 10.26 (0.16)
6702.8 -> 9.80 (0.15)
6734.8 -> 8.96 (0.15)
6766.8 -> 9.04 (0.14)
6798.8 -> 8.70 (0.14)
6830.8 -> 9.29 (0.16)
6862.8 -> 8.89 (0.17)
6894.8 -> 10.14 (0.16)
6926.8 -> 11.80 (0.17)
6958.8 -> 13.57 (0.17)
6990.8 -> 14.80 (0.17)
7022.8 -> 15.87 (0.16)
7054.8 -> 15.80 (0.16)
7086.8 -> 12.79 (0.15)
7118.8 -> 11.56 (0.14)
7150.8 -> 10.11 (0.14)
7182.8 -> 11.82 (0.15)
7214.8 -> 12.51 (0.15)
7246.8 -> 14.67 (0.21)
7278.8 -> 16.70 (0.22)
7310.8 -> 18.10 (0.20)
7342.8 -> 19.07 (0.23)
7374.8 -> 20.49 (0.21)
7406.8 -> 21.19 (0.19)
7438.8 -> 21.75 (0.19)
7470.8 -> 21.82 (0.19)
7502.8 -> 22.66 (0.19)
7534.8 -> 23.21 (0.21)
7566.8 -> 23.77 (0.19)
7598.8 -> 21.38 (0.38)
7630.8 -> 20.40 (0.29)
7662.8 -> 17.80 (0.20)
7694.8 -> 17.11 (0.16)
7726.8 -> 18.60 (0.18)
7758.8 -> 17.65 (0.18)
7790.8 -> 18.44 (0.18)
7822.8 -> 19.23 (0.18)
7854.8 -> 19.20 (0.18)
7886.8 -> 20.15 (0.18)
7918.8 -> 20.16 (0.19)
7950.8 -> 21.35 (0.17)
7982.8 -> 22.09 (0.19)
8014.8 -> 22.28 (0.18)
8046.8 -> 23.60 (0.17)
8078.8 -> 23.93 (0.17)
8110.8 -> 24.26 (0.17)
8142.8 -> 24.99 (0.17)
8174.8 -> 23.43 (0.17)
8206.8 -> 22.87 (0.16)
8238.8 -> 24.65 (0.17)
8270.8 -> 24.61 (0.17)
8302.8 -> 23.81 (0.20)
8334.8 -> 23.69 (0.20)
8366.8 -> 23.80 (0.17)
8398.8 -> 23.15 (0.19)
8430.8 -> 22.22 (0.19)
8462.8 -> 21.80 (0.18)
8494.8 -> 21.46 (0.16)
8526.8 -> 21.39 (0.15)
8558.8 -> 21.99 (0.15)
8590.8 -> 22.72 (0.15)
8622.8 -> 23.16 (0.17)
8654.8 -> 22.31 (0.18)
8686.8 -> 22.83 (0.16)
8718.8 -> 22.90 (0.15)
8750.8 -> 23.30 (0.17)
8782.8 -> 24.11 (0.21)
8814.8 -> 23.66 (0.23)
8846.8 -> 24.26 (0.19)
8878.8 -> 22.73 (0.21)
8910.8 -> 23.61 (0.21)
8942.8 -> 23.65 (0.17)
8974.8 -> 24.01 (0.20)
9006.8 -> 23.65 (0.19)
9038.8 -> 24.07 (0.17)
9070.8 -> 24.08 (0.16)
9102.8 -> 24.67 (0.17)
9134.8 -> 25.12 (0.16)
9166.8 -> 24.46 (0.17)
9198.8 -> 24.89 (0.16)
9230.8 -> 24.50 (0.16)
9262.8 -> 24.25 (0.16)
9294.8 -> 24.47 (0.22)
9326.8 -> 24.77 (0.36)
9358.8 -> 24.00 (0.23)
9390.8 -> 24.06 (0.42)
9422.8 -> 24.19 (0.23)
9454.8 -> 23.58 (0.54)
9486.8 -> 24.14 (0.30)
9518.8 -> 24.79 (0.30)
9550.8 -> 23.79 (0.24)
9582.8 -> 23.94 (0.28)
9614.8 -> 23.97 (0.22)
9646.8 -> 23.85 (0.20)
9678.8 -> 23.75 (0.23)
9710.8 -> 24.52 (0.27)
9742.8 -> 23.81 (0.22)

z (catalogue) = 0.00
